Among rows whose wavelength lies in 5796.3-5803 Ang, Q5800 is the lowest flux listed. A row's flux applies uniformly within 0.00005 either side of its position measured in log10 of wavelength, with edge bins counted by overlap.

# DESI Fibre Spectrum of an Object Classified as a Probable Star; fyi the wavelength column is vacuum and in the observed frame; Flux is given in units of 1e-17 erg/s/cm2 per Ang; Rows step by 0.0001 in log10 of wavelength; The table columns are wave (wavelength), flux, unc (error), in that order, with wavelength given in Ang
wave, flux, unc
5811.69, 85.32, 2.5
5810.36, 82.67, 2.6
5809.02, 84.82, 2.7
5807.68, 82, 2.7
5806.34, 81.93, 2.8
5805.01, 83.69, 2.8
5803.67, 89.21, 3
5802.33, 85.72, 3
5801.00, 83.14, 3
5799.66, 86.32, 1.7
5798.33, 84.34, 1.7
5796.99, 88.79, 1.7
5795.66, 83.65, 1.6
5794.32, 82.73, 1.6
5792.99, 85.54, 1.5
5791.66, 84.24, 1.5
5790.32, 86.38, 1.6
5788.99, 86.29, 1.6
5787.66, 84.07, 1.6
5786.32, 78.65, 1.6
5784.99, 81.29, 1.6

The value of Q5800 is 83.14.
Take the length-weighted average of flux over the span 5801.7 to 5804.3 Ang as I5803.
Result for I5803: 87.3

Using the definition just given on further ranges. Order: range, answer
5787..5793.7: 85.4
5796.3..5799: 86.7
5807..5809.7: 83.2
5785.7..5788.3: 81.1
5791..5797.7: 85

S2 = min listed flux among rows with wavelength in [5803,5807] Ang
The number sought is 81.93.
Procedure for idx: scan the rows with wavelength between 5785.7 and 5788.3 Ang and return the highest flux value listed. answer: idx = 84.07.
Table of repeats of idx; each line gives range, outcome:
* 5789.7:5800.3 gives 88.79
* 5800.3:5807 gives 89.21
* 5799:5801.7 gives 86.32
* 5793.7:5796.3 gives 83.65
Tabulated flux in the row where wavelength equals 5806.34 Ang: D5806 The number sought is 81.93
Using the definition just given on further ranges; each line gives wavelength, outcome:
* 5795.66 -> 83.65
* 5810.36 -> 82.67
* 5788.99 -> 86.29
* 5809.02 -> 84.82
